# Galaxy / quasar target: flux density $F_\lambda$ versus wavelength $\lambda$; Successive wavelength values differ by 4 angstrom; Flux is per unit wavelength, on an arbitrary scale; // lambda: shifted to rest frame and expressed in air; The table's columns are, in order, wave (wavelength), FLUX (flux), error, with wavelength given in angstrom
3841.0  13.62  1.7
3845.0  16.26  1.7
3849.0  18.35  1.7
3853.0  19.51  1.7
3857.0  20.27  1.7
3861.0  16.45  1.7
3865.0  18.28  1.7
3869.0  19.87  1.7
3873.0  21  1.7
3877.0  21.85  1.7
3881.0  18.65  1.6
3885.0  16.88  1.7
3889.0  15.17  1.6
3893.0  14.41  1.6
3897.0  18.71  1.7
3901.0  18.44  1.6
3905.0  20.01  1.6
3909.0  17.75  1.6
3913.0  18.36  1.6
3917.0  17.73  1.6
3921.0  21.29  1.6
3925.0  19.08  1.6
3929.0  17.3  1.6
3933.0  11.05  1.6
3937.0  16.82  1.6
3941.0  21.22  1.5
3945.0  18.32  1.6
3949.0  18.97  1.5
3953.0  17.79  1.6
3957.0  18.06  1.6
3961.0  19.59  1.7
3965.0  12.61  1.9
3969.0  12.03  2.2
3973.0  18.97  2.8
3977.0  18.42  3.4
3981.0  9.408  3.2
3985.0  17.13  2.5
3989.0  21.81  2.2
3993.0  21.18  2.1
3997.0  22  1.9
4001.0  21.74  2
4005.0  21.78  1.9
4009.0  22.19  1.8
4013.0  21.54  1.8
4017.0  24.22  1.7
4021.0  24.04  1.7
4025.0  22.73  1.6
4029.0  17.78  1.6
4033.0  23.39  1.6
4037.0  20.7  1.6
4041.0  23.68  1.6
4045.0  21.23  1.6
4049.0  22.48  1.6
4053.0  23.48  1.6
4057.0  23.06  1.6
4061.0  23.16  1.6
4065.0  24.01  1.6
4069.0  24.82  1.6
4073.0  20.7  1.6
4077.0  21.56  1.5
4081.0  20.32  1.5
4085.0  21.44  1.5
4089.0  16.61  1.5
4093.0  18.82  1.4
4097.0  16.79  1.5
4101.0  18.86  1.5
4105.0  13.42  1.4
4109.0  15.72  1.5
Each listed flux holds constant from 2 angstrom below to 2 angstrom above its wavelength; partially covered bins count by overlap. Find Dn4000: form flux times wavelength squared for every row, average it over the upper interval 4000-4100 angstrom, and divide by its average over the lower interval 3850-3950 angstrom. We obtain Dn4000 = 1.28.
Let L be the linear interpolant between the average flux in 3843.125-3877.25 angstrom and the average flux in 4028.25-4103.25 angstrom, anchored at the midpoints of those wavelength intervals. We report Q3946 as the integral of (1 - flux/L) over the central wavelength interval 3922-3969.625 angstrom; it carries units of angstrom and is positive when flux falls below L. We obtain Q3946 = 6.6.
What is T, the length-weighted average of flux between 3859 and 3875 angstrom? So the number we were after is 18.9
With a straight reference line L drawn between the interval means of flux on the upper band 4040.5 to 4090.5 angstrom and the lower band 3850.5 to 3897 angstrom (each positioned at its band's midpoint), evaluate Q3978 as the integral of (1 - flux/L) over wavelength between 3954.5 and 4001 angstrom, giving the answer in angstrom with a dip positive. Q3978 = 6.4 angstrom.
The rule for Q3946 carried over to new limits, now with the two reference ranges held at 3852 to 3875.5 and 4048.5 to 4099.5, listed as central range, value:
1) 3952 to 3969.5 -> 3.4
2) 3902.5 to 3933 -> 2.3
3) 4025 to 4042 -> -0.4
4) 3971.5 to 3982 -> 2.2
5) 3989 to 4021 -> -2.5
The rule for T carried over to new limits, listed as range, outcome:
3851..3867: 18.6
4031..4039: 22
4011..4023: 23.3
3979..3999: 18.3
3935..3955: 18.6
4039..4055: 22.7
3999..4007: 21.8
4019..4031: 21.5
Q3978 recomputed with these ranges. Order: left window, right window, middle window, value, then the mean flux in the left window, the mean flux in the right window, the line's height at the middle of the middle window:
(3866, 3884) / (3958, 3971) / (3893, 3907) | 0.17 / 20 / 15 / 18.6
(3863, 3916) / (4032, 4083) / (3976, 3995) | 2.94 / 18.4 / 22.5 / 20.7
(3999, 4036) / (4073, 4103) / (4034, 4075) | -4.23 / 22.1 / 19.3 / 20.6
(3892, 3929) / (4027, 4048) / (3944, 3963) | 0.88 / 18.5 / 21.4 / 19.5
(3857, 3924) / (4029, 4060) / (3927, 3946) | 2.68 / 18.5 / 22.3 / 19.6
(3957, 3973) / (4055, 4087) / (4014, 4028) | -2.83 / 15.7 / 22.4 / 19.2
